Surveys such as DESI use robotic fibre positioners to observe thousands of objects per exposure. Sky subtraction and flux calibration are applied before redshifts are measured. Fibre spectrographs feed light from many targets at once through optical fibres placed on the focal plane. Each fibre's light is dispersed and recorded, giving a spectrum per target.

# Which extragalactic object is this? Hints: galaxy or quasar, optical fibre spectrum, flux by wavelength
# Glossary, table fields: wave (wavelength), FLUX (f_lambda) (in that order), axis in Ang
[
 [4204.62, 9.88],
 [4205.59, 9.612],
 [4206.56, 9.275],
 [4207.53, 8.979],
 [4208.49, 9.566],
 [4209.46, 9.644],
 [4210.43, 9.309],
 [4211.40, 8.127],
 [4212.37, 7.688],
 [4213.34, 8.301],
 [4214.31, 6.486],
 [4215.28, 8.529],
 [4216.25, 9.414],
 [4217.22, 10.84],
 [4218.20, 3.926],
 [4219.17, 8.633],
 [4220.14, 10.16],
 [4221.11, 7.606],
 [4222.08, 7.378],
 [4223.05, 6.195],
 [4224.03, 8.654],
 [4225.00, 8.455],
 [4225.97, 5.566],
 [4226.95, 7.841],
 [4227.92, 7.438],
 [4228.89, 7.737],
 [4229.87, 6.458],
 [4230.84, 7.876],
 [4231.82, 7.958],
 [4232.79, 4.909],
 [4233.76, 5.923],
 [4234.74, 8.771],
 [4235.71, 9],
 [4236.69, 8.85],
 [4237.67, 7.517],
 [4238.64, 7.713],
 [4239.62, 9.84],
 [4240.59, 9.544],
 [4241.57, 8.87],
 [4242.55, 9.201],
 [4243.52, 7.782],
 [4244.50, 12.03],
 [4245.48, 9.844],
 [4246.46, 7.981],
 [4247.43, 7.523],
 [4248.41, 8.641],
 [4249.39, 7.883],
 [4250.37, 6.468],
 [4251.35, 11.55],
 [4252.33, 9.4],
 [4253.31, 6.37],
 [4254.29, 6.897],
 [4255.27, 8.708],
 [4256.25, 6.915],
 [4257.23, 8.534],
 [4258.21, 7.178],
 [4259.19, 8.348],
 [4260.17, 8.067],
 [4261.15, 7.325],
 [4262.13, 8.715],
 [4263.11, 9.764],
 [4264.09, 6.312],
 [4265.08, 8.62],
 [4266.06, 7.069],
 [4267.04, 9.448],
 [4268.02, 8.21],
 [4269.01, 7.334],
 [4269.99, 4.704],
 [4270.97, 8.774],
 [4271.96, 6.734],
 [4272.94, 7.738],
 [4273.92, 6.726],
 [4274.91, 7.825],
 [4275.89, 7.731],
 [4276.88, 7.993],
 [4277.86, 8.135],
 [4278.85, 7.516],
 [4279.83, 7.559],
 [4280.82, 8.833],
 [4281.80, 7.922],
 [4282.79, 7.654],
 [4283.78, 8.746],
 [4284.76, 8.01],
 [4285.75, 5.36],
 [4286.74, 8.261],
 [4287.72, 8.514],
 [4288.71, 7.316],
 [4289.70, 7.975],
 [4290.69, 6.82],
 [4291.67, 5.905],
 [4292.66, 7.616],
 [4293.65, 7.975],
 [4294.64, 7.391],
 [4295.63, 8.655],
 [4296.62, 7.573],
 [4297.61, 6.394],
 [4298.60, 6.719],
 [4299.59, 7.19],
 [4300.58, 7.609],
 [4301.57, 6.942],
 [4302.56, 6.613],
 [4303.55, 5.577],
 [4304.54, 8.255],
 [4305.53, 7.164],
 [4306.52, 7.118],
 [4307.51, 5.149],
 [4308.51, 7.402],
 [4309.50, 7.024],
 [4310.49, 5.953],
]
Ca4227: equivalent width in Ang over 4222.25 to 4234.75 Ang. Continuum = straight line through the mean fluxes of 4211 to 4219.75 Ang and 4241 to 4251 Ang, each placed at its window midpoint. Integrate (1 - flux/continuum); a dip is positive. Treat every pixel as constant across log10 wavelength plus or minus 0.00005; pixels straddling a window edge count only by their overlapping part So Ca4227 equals 1.7 Ang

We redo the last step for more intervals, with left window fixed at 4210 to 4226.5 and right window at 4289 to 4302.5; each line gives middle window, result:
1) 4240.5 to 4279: -2.59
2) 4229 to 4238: 0.38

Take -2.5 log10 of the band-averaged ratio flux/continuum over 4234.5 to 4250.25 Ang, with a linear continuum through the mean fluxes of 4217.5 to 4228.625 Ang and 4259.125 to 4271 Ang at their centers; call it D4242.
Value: -0.14 mag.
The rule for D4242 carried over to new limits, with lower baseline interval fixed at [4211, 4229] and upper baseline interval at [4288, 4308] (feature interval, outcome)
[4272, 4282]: -0.06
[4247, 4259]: -0.07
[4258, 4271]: -0.06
